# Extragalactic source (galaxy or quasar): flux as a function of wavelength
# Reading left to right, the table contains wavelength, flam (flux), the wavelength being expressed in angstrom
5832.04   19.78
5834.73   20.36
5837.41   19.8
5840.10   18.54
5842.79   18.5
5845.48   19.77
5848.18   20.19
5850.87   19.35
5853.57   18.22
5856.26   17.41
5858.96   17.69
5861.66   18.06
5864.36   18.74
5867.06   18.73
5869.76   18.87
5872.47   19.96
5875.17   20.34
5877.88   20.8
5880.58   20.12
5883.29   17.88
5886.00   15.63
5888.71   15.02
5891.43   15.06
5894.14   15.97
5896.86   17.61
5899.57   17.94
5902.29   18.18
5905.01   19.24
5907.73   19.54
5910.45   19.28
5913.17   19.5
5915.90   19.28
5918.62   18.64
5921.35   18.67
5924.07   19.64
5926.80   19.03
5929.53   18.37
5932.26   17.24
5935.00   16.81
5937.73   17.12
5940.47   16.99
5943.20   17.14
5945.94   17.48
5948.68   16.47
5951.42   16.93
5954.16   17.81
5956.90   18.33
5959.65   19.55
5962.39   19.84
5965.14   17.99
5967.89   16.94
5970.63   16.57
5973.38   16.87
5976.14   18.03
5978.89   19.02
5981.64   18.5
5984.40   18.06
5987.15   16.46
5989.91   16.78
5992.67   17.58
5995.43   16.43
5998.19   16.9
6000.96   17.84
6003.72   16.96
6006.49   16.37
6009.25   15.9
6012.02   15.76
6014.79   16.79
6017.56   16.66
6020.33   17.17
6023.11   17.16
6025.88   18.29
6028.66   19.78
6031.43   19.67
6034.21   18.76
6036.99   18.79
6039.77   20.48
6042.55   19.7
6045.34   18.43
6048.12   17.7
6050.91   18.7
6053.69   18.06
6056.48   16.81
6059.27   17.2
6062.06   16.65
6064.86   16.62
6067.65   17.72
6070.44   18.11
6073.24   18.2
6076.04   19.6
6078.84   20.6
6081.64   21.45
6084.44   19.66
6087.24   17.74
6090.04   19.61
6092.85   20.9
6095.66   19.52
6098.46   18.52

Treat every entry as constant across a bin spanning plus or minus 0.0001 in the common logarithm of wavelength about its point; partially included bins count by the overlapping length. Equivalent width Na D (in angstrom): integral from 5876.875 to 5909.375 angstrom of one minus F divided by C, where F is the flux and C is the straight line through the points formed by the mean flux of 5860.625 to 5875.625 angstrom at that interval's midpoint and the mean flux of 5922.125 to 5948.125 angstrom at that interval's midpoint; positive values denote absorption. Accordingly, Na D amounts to 1.5 angstrom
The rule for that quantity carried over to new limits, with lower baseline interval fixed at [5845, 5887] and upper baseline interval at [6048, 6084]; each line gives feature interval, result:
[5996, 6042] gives 1.8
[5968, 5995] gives 1.6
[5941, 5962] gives 1.0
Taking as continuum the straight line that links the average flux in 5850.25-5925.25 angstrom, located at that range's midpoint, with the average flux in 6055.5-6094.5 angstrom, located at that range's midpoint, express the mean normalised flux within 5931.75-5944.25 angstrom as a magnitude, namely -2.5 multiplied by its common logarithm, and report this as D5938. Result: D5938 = 0.09 mag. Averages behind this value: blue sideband 18.4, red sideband 18.7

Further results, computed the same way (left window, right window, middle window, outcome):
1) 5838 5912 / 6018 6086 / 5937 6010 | 0.06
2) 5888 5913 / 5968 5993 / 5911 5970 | -0.03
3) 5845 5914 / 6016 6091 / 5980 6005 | 0.07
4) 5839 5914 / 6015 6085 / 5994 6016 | 0.11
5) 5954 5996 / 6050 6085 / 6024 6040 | -0.06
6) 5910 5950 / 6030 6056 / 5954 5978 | 0.02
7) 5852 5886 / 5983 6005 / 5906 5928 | -0.06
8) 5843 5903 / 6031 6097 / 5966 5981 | 0.06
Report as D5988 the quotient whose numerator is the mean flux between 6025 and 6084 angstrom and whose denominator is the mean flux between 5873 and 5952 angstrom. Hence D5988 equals 1.03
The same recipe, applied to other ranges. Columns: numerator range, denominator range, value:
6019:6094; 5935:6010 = 1.07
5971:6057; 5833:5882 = 0.92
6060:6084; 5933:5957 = 1.08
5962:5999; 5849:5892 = 0.96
